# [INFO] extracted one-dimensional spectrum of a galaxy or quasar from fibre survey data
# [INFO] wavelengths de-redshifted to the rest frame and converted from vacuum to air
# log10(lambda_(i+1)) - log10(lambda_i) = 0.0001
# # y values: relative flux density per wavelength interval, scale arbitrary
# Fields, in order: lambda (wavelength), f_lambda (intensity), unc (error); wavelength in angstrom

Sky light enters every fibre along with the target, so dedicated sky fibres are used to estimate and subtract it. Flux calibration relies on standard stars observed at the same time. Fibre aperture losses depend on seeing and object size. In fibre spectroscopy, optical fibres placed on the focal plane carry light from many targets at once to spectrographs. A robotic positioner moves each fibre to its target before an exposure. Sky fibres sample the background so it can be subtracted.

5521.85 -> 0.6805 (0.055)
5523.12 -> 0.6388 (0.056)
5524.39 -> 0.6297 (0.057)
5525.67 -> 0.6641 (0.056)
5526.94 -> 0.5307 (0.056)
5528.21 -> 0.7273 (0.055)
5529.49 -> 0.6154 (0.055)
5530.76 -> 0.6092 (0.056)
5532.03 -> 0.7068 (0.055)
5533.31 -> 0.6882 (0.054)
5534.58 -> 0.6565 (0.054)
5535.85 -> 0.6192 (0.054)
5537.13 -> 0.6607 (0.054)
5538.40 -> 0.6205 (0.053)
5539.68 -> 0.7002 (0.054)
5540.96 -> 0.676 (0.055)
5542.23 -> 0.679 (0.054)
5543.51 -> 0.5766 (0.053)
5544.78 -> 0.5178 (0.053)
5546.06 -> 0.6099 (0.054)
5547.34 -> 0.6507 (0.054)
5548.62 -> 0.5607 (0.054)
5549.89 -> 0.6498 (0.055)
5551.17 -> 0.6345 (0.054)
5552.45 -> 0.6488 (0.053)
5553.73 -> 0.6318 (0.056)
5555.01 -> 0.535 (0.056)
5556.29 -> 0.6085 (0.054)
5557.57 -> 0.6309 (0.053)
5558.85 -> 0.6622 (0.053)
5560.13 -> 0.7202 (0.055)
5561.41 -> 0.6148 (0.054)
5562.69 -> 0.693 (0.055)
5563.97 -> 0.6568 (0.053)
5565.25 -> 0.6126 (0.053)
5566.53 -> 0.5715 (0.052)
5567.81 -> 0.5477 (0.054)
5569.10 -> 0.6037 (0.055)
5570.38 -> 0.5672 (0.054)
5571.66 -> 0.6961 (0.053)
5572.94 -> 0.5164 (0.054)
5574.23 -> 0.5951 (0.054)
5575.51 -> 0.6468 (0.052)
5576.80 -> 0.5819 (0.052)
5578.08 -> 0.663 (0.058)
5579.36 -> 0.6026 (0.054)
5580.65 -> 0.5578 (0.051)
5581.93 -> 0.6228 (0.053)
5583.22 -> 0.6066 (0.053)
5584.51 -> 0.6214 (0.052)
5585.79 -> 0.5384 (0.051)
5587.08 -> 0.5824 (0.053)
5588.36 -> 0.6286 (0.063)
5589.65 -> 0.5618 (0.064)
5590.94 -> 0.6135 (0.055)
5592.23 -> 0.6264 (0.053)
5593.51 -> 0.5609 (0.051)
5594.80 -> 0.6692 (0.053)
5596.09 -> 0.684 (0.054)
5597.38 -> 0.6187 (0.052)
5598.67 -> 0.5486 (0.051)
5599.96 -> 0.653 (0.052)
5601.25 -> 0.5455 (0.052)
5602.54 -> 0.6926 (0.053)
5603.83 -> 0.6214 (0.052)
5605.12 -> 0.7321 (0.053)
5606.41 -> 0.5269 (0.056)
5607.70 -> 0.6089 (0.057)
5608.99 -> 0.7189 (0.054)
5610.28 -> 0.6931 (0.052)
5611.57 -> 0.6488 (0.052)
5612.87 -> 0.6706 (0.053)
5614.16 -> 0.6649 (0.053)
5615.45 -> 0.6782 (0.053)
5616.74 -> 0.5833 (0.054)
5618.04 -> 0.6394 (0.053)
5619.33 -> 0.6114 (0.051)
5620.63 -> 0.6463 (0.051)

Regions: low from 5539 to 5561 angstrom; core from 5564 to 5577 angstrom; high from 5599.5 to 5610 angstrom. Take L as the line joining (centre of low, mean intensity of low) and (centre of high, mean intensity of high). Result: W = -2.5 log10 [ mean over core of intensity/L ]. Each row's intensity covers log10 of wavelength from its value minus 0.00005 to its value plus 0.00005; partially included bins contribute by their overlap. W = 0.06 mag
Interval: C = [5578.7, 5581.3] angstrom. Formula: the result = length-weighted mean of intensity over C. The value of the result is 0.582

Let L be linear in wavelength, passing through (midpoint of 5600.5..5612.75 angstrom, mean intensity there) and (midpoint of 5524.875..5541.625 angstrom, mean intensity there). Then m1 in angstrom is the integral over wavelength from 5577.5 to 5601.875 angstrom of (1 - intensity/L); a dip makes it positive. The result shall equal 1.5 angstrom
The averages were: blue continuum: 0.652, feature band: 0.605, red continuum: 0.644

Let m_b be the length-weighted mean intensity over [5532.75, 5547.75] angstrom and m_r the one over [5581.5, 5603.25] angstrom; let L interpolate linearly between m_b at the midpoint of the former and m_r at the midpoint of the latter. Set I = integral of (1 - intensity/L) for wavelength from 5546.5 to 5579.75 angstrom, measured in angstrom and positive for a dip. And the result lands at 0.32 angstrom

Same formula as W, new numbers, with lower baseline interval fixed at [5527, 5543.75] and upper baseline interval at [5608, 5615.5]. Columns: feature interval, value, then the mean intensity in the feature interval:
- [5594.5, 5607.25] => 0.08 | 0.628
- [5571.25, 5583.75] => 0.10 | 0.607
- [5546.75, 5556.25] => 0.07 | 0.615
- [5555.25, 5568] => 0.05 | 0.632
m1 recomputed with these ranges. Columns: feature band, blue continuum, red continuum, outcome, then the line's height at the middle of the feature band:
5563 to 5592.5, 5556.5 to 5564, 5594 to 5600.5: 2.1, 0.647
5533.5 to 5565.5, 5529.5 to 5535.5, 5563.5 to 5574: -0.3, 0.629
